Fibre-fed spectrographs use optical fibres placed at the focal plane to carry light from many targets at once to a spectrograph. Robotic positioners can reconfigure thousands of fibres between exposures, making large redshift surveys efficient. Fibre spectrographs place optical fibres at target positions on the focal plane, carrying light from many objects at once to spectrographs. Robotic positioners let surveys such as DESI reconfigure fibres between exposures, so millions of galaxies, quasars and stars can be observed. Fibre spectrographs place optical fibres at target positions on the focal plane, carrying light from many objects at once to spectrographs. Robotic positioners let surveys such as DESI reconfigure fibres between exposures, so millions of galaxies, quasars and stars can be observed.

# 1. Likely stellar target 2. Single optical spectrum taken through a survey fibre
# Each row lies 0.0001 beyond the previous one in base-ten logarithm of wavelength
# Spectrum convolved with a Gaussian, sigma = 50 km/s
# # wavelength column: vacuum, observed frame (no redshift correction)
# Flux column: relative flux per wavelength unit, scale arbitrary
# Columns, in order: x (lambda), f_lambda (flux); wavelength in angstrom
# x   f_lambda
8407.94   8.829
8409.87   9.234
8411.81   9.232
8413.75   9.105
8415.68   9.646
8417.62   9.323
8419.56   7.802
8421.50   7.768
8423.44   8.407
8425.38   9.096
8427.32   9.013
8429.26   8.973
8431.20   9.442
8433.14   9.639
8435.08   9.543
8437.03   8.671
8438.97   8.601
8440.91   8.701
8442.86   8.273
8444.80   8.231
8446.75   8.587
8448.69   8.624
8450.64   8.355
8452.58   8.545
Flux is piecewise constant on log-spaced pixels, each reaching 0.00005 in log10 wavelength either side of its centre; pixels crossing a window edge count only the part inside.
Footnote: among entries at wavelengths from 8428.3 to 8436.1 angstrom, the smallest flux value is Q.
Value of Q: 8.973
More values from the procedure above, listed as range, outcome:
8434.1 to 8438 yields 8.671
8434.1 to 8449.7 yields 8.231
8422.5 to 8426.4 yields 8.407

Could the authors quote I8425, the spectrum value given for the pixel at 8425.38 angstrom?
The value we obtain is 9.096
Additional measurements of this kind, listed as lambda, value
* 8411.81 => 9.232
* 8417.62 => 9.323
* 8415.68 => 9.646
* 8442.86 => 8.273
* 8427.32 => 9.013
